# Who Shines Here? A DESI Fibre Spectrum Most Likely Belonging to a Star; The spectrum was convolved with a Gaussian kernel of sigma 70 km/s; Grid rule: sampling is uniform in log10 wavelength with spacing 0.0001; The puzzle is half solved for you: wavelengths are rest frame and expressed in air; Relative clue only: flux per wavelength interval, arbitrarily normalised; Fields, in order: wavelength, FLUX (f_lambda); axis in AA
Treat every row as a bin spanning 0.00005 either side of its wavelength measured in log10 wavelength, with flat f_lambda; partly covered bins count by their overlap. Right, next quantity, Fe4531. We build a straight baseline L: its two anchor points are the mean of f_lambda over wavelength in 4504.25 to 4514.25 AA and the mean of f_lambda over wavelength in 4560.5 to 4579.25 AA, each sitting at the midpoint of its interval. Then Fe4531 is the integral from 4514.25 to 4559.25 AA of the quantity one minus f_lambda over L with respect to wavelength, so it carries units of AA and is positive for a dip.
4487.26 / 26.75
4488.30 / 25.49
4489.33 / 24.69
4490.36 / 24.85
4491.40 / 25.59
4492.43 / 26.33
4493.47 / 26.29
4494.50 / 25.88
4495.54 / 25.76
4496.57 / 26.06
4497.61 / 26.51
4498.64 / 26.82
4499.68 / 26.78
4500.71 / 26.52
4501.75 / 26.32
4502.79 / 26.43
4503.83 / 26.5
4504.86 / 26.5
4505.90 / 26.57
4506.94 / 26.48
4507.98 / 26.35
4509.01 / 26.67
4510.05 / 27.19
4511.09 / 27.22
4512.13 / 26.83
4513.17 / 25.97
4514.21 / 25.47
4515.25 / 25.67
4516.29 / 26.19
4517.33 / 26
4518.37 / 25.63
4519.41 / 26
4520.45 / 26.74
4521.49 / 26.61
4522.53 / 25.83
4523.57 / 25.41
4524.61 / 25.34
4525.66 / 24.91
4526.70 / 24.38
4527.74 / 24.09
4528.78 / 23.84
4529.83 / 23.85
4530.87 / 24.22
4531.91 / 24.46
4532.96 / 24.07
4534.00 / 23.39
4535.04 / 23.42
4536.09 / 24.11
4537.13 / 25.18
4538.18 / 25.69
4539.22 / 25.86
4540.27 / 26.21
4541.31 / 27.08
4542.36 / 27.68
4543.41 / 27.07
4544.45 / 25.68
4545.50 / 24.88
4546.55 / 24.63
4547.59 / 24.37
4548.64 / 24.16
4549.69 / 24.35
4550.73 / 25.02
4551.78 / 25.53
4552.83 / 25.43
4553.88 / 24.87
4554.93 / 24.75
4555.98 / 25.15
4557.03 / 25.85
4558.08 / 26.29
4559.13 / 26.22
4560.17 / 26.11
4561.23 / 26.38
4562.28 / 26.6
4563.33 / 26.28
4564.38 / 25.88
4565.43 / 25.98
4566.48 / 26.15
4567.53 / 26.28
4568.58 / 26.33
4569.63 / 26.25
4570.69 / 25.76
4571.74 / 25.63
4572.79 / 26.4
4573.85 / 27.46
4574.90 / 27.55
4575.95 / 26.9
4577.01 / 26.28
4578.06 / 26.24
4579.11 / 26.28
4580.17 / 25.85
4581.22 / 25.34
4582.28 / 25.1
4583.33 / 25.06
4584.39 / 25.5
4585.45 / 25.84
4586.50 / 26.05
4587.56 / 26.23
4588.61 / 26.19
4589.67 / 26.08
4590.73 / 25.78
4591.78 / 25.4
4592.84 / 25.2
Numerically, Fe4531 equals 2.1 AA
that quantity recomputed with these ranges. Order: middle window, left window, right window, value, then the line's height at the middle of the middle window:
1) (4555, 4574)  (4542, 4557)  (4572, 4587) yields -0.3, 25.7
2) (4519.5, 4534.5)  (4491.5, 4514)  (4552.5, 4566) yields 0.8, 26.2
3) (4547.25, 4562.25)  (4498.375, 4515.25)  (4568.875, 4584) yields 0.5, 26.3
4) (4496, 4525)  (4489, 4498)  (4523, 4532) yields -1.3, 25.1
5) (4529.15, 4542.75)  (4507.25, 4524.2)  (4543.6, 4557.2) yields 0.3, 25.5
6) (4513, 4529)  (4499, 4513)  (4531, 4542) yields 0.2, 25.8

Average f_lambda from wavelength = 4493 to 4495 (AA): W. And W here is 26.1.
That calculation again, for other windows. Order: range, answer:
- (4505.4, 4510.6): 26.7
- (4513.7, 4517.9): 25.8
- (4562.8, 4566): 26.1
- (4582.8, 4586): 25.5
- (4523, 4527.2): 25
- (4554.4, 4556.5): 24.9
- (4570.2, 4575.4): 26.6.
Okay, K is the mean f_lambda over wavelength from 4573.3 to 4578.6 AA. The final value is 26.9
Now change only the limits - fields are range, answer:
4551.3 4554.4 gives 25.2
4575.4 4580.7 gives 26.3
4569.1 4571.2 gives 25.9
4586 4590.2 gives 26.1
